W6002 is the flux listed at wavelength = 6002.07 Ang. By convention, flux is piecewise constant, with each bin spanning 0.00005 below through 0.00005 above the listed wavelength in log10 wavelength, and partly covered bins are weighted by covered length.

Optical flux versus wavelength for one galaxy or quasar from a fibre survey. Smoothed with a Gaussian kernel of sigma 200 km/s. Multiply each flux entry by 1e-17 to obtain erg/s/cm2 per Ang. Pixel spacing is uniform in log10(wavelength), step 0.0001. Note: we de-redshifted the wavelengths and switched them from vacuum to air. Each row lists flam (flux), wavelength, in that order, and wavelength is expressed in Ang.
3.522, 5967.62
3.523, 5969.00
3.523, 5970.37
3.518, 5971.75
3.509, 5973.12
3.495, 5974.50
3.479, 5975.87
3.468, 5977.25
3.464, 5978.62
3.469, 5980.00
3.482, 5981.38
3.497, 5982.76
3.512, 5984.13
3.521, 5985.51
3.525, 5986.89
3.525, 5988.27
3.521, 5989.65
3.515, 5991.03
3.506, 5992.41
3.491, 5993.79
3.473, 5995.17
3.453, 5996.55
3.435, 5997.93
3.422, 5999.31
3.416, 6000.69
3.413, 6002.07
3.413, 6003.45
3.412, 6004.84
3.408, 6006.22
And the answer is 3.413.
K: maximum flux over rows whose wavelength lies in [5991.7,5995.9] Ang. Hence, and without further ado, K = 3.506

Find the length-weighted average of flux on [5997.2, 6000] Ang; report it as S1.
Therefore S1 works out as 3.43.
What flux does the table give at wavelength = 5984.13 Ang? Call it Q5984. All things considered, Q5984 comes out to 3.512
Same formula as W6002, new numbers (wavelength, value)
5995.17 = 3.473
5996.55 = 3.453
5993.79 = 3.491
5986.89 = 3.525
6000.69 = 3.416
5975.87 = 3.479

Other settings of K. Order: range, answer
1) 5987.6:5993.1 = 3.525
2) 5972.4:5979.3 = 3.509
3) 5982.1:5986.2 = 3.521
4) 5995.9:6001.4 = 3.453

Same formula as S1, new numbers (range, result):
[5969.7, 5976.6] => 3.5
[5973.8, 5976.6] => 3.48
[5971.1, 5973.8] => 3.52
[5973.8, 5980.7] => 3.47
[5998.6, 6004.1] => 3.42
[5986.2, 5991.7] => 3.52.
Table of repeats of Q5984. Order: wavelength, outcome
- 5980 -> 3.469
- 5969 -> 3.523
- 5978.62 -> 3.464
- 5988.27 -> 3.525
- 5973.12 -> 3.509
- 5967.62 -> 3.522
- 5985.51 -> 3.521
